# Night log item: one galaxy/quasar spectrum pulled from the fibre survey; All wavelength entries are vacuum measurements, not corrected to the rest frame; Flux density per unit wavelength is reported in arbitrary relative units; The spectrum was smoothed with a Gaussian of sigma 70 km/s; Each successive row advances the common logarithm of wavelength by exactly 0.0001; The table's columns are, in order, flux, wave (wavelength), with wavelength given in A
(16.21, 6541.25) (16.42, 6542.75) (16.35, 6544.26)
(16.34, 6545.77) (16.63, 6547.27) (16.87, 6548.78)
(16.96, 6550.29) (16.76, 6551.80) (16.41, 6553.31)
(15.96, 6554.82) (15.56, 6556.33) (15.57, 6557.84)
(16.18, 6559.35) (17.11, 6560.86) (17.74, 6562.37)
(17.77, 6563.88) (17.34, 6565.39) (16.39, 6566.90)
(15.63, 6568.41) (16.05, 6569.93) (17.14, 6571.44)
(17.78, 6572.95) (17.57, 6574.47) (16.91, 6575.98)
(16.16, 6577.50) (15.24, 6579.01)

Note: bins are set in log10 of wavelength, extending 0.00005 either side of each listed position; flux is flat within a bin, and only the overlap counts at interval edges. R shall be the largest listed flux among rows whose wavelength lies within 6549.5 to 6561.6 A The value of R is 17.11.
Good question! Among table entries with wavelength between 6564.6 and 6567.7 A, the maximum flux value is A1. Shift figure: 17.34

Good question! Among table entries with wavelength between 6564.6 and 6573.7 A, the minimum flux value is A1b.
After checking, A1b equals 15.63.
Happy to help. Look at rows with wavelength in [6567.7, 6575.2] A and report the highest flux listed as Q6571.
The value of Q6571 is 17.78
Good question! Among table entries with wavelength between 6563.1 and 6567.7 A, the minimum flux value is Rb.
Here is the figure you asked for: 16.39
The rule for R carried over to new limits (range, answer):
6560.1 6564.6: 17.77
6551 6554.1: 16.76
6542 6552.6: 16.96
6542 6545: 16.42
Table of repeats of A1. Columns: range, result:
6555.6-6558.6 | 15.57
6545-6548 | 16.63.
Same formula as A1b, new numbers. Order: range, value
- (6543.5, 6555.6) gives 15.96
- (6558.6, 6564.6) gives 16.18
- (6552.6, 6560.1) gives 15.56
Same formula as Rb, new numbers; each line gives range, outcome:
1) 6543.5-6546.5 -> 16.34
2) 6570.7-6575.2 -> 17.14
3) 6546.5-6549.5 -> 16.63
